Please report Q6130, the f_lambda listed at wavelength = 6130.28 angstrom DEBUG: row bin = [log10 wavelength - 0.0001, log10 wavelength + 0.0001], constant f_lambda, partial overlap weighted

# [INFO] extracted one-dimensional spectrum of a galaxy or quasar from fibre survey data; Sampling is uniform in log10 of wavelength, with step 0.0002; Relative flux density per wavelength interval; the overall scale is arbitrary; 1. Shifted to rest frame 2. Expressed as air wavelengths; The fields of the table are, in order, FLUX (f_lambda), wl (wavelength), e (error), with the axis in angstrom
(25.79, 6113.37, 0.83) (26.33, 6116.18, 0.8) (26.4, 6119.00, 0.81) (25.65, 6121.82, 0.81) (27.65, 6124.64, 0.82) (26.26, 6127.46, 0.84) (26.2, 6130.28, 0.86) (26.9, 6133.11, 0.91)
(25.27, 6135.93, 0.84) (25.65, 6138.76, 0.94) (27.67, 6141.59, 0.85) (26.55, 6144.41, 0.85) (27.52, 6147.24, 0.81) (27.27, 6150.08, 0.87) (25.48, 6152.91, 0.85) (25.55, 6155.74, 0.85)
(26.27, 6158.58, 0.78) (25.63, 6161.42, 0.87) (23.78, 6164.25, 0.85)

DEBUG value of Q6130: 26.2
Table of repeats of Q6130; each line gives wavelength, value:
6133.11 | 26.9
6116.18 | 26.33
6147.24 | 27.52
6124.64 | 27.65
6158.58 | 26.27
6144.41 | 26.55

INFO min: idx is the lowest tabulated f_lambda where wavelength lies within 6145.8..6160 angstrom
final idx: 25.48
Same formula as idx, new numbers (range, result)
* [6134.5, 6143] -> 25.27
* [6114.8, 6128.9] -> 25.65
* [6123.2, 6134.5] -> 26.2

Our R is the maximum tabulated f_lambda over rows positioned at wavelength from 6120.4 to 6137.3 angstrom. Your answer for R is 27.65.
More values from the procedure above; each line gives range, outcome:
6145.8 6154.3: 27.52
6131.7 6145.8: 27.67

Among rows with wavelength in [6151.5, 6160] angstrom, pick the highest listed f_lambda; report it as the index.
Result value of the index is 26.27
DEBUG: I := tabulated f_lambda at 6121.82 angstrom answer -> 25.65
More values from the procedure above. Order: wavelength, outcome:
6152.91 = 25.48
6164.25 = 23.78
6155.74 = 25.55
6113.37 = 25.79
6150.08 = 27.27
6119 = 26.4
